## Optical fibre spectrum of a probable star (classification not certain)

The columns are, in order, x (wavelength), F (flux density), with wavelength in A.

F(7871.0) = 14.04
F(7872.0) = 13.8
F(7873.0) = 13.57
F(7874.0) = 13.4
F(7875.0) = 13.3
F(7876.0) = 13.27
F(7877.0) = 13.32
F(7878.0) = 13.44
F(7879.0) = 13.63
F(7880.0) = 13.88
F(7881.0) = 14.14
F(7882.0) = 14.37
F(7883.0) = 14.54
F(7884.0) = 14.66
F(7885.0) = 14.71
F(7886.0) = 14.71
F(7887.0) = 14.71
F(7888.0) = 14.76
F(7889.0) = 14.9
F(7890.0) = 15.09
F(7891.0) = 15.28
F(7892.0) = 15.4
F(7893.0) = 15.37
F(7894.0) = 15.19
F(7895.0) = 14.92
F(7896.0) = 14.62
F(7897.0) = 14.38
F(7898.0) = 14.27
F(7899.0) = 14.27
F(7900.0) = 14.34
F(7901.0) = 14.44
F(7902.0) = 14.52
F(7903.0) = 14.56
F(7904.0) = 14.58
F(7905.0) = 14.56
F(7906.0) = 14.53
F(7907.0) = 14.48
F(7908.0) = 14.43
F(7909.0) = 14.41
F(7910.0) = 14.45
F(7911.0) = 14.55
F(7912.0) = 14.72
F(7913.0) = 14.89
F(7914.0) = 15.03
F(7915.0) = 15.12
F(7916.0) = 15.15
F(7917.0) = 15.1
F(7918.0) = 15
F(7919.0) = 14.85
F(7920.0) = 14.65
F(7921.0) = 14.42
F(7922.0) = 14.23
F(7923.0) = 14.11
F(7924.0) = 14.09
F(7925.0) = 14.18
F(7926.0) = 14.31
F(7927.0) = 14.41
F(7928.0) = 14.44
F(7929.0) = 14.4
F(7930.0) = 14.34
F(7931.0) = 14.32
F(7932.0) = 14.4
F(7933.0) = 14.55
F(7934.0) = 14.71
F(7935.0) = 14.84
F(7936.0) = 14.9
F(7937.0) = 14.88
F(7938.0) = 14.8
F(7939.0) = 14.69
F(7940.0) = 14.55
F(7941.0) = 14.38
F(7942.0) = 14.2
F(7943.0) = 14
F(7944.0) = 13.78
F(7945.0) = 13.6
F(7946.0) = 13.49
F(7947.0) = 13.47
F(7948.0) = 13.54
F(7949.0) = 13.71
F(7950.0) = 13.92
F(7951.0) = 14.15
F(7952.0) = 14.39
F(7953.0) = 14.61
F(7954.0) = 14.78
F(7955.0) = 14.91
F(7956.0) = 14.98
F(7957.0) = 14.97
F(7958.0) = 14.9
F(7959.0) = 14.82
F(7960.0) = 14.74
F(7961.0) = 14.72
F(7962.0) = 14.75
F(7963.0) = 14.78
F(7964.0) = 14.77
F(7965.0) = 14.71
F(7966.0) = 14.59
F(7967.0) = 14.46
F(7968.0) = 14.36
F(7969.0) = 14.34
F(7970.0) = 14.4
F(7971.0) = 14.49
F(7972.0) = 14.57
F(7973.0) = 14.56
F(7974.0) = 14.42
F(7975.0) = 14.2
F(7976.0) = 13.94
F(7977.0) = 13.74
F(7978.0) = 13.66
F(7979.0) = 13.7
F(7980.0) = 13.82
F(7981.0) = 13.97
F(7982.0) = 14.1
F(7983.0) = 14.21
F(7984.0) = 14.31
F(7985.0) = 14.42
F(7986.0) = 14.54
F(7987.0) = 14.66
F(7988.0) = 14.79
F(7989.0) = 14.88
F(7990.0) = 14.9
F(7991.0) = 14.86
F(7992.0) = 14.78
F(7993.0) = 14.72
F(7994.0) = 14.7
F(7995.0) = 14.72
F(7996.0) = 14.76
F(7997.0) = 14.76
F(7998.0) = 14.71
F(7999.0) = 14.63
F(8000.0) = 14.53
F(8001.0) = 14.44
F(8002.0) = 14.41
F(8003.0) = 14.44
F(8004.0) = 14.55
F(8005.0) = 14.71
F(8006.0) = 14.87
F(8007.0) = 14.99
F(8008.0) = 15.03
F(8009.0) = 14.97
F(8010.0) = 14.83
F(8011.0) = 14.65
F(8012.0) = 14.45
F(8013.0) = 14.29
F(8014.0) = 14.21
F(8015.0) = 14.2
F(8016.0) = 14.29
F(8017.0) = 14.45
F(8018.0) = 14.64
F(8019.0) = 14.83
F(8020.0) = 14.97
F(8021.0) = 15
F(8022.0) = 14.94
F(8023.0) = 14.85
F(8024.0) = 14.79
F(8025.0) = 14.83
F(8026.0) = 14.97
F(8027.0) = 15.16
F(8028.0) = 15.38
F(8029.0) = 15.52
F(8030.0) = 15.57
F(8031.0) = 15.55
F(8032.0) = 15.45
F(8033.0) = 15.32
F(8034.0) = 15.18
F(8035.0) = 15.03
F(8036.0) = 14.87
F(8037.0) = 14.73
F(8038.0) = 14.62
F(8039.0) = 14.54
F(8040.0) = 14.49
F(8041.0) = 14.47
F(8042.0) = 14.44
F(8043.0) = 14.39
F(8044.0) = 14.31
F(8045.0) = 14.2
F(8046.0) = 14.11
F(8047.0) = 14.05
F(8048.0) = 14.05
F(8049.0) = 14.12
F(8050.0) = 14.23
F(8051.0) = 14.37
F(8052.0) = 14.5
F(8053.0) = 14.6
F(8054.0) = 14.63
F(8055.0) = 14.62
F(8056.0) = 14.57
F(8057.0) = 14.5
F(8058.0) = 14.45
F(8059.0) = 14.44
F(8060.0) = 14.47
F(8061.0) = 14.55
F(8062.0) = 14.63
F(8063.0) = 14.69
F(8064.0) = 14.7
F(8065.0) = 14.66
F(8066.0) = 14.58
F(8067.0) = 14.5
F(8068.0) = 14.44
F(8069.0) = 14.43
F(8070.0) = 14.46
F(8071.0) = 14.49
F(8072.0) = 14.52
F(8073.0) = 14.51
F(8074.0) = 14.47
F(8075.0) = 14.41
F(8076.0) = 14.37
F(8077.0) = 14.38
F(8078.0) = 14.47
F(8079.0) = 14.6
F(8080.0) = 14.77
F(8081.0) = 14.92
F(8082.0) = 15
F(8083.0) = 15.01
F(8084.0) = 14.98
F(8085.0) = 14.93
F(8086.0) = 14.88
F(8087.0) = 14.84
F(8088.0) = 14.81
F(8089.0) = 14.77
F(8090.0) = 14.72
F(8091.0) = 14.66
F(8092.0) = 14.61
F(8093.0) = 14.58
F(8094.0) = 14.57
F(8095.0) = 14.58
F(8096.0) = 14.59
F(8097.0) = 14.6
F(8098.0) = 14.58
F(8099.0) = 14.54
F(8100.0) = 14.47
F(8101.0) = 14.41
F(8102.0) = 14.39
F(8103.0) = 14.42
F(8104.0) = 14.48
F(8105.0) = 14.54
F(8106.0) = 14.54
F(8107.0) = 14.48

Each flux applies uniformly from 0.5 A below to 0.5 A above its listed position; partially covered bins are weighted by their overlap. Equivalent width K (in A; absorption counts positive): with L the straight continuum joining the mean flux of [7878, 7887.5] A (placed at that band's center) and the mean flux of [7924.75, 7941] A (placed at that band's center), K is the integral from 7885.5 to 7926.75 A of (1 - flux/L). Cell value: -0.7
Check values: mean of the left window 14.3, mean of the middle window 14.7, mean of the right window 14.5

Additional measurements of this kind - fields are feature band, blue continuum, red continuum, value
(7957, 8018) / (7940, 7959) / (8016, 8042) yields 0.20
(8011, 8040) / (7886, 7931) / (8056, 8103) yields -0.50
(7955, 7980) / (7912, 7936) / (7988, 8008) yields 0.32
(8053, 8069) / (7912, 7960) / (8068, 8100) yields 0.06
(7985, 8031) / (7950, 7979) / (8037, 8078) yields -0.91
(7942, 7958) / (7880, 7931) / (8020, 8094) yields 0.50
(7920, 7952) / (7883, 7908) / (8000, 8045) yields 1.02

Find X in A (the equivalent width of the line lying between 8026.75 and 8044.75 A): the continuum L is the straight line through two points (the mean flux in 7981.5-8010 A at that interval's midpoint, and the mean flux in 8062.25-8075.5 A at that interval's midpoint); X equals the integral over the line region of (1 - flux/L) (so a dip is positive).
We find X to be -0.42 A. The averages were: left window 14.7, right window 14.5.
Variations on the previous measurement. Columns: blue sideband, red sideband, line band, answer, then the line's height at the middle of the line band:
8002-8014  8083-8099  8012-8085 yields 0.23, 14.7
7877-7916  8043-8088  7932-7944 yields 0.02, 14.6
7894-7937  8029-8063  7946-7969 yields 0.17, 14.6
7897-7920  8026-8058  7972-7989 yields 0.52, 14.7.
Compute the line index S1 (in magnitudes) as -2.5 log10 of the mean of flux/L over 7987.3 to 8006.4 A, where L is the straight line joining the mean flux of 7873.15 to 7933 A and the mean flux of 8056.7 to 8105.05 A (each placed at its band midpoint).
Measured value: -0.011 mag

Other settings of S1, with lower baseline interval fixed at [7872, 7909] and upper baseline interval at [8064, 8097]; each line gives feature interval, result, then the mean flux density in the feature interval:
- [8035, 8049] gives 0.01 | 14.4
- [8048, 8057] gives 0.01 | 14.4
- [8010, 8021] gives 0.00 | 14.5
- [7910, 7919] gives -0.04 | 14.9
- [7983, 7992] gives -0.01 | 14.7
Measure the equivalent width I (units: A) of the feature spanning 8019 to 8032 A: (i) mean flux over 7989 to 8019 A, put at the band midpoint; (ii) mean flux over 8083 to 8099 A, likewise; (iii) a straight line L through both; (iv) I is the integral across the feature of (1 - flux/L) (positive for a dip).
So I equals -0.41 A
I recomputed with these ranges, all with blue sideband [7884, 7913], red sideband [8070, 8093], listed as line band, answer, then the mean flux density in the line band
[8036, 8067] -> 0.5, 14.5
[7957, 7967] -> 0.0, 14.7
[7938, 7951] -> 0.6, 14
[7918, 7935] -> 0.3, 14.4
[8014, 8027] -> 0.0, 14.7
